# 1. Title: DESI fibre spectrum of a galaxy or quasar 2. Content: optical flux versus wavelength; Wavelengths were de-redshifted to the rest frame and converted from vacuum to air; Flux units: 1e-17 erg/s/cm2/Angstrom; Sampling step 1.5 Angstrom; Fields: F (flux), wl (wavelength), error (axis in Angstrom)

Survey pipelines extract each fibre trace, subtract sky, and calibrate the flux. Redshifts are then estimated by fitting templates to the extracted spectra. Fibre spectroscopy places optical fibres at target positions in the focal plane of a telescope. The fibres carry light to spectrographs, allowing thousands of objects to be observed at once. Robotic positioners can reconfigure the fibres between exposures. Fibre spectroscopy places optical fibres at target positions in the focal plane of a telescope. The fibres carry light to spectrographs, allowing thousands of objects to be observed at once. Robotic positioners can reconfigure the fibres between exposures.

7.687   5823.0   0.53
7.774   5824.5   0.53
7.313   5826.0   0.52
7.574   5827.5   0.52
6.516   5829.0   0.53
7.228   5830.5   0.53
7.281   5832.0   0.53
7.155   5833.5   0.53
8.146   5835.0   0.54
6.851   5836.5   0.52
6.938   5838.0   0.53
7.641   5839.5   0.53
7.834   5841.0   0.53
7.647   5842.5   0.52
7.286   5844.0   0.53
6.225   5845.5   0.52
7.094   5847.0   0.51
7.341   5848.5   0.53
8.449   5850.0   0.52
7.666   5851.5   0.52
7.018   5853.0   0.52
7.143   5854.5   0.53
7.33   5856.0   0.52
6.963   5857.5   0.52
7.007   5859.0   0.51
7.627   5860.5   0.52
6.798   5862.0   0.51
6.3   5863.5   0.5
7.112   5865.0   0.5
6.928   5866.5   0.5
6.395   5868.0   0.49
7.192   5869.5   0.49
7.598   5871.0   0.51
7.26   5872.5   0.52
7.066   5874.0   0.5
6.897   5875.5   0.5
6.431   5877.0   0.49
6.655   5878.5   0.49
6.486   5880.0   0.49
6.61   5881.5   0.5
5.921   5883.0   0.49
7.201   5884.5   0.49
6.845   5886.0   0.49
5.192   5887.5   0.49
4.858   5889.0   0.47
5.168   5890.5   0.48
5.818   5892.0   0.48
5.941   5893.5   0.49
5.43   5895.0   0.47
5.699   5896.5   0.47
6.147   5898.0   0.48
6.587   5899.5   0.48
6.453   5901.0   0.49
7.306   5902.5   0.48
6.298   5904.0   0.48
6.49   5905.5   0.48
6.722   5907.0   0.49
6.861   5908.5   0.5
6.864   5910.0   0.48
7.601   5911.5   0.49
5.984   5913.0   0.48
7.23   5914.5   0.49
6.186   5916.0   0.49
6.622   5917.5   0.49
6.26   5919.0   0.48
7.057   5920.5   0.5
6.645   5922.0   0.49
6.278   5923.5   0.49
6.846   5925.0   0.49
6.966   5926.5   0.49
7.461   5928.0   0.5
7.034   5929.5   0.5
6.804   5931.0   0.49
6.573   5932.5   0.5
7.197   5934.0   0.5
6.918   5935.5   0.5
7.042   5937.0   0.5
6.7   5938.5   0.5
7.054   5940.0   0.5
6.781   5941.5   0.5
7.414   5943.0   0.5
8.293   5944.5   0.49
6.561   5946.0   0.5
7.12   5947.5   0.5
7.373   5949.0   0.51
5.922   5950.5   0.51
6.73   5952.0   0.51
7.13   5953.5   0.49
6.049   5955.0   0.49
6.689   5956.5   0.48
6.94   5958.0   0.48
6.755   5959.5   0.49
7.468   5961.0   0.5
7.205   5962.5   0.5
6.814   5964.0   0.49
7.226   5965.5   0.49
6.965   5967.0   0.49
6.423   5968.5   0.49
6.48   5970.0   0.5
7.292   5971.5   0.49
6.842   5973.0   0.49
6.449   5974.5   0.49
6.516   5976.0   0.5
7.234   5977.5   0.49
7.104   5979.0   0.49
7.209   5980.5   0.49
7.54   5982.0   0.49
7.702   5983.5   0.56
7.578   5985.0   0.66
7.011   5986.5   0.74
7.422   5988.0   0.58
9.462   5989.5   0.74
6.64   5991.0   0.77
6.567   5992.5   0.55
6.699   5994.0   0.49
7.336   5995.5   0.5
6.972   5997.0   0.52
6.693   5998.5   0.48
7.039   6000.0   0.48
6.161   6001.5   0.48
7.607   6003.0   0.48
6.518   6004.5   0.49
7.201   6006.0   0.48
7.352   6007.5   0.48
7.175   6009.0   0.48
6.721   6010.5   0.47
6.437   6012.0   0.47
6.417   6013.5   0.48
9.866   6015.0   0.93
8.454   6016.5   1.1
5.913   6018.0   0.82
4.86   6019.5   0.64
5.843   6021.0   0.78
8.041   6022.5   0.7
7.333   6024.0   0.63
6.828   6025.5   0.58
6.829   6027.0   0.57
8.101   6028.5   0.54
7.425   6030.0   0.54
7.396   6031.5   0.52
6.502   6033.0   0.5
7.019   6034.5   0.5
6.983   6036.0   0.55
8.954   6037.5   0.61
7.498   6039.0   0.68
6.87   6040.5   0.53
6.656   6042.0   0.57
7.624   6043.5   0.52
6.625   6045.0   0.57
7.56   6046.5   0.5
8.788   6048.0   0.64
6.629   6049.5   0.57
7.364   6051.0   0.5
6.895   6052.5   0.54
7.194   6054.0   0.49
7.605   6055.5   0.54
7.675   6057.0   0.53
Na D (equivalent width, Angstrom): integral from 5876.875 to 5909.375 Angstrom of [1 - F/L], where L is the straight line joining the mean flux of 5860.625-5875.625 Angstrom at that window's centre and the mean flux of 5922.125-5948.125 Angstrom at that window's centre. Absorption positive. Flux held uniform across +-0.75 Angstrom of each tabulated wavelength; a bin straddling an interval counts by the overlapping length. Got 3.5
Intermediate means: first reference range 6.99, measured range 6.23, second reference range 6.99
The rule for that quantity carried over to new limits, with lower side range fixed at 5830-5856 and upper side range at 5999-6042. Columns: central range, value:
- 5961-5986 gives 0.4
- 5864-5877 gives 0.5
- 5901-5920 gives 1.5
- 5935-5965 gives 1.1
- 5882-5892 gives 1.9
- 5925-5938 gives 0.4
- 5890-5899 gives 1.9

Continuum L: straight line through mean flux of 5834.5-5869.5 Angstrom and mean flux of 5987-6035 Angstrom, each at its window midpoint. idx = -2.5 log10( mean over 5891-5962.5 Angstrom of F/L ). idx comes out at 0.065 mag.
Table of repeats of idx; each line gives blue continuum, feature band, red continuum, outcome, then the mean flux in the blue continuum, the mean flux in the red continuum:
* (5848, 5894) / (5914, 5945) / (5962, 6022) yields 0.00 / 6.75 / 7.03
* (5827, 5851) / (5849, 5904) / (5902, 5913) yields 0.06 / 7.33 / 6.81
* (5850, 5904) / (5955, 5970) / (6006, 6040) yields 0.01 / 6.62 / 7.18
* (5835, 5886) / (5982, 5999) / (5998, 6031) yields -0.04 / 7.07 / 7.04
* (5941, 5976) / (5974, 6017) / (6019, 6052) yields -0.03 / 6.9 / 7.18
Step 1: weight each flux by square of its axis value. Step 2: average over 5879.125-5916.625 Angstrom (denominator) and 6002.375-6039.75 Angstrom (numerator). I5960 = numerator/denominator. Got 1.18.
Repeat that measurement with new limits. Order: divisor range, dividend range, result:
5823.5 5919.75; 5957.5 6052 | 1.09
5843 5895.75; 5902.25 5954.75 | 1.04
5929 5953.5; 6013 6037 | 1.05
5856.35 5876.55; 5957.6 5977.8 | 1.02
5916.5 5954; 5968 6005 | 1.04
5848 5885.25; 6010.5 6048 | 1.08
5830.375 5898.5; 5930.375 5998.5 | 1.07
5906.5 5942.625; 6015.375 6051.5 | 1.09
